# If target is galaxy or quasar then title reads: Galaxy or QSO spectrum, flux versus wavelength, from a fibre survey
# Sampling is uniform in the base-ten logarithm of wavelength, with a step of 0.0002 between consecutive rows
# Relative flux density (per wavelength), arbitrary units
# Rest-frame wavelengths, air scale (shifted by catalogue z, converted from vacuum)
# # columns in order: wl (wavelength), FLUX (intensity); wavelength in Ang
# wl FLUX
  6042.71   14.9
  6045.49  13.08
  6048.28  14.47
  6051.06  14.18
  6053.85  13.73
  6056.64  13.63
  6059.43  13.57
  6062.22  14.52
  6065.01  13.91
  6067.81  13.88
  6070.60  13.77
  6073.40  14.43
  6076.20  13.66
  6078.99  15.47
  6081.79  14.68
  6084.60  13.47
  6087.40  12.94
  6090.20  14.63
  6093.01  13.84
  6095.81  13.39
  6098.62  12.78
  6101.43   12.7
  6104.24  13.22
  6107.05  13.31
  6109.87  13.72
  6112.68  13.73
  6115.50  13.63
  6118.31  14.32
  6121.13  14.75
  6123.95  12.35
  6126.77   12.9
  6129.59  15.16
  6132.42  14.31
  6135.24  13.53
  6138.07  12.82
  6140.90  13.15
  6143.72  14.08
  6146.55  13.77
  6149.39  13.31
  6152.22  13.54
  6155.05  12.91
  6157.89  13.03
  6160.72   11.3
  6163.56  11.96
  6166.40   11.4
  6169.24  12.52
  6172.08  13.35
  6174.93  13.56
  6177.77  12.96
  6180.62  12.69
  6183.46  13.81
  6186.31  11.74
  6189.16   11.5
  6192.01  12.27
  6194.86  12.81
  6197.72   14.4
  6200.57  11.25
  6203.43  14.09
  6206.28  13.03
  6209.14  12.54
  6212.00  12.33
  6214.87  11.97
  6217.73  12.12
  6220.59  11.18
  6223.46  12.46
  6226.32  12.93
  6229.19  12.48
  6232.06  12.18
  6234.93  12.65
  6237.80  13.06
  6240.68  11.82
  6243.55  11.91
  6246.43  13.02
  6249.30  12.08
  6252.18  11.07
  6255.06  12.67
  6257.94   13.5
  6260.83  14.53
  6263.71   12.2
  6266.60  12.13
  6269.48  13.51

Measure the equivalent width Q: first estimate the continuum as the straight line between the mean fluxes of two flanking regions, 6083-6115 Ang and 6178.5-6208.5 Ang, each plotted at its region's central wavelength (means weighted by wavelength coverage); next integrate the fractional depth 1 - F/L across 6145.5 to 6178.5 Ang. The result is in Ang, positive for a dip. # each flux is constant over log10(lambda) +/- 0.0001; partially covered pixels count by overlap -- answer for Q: 0.51 Ang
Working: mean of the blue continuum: 13.4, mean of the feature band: 12.8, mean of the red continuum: 12.8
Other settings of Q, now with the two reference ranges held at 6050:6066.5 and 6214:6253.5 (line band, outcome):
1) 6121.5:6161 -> -0.8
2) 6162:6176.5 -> 0.3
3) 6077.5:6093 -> -0.6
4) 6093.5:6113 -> 0.3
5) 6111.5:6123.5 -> -0.6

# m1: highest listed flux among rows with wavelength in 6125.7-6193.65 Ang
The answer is 15.16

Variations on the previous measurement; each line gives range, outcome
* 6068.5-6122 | 15.47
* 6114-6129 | 14.75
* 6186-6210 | 14.4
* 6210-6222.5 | 12.33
